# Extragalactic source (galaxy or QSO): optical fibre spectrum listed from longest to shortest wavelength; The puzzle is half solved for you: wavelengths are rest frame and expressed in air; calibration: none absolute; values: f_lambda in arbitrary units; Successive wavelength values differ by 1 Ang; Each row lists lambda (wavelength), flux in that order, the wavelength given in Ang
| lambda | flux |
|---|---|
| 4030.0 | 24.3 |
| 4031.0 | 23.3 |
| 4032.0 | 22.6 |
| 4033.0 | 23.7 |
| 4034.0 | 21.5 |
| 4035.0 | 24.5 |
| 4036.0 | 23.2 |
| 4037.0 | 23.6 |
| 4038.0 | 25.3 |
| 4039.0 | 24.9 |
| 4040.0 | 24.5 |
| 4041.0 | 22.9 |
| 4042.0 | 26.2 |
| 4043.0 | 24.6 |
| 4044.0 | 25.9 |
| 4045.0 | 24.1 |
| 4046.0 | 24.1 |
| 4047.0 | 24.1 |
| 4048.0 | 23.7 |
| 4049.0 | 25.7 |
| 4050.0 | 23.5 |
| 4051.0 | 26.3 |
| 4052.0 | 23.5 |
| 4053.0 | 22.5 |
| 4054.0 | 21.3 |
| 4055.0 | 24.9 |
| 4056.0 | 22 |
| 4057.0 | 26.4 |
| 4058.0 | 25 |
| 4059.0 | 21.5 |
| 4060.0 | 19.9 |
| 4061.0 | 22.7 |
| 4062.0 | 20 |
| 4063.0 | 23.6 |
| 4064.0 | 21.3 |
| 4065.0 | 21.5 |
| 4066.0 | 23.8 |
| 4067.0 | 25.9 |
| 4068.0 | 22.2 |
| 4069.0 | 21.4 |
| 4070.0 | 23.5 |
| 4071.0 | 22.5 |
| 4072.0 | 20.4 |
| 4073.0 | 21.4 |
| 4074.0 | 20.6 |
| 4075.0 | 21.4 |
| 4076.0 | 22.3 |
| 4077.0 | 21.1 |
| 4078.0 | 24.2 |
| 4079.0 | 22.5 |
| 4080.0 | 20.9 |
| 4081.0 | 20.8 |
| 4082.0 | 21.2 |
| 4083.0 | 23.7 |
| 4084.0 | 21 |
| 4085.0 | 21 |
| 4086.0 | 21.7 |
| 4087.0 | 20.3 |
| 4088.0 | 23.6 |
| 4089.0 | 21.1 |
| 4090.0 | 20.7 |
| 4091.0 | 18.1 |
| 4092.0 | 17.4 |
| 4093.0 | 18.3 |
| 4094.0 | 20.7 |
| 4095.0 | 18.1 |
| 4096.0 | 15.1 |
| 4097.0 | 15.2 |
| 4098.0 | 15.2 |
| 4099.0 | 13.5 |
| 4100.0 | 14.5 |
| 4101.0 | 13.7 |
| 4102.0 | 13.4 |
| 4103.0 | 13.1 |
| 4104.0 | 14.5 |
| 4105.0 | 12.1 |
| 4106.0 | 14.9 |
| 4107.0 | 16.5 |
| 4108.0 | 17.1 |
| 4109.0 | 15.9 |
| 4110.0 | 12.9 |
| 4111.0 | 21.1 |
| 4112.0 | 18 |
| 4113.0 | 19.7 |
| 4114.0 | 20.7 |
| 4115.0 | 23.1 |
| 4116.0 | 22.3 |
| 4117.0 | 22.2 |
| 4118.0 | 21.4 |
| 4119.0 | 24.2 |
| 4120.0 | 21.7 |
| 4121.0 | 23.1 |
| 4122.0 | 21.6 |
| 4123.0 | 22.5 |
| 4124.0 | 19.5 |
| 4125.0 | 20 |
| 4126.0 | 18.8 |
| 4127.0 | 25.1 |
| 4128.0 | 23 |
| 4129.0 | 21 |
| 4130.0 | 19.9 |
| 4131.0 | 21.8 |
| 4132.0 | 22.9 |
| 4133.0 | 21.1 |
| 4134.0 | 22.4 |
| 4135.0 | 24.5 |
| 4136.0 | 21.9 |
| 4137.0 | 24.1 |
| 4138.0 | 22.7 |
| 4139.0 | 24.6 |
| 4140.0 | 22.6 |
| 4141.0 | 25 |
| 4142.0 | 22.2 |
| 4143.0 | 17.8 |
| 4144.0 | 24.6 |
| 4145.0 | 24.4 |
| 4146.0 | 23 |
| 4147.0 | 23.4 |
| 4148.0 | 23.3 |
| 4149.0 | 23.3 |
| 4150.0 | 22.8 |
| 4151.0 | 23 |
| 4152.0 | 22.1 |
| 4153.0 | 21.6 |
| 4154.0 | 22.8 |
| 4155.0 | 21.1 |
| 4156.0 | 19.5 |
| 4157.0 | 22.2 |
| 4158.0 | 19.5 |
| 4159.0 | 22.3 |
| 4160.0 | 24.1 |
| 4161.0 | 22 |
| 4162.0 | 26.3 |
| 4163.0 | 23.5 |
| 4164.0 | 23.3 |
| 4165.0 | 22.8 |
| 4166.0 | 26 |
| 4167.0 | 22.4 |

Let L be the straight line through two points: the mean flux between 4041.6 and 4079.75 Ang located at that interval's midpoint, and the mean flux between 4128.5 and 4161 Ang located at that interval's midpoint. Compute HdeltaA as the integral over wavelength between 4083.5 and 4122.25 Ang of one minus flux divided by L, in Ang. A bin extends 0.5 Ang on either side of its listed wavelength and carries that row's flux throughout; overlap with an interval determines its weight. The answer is 7.4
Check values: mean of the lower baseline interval 23.1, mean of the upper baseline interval 22.4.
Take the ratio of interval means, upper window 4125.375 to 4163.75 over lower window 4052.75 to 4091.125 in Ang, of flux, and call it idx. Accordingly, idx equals 1.0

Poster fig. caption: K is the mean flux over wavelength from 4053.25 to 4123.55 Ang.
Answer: 20.2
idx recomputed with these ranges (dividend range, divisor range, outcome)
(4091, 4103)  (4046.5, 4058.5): 0.66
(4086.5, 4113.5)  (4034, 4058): 0.70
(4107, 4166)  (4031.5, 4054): 0.91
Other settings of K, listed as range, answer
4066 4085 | 22.1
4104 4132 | 20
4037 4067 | 23.7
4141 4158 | 22.3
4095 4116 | 16.2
